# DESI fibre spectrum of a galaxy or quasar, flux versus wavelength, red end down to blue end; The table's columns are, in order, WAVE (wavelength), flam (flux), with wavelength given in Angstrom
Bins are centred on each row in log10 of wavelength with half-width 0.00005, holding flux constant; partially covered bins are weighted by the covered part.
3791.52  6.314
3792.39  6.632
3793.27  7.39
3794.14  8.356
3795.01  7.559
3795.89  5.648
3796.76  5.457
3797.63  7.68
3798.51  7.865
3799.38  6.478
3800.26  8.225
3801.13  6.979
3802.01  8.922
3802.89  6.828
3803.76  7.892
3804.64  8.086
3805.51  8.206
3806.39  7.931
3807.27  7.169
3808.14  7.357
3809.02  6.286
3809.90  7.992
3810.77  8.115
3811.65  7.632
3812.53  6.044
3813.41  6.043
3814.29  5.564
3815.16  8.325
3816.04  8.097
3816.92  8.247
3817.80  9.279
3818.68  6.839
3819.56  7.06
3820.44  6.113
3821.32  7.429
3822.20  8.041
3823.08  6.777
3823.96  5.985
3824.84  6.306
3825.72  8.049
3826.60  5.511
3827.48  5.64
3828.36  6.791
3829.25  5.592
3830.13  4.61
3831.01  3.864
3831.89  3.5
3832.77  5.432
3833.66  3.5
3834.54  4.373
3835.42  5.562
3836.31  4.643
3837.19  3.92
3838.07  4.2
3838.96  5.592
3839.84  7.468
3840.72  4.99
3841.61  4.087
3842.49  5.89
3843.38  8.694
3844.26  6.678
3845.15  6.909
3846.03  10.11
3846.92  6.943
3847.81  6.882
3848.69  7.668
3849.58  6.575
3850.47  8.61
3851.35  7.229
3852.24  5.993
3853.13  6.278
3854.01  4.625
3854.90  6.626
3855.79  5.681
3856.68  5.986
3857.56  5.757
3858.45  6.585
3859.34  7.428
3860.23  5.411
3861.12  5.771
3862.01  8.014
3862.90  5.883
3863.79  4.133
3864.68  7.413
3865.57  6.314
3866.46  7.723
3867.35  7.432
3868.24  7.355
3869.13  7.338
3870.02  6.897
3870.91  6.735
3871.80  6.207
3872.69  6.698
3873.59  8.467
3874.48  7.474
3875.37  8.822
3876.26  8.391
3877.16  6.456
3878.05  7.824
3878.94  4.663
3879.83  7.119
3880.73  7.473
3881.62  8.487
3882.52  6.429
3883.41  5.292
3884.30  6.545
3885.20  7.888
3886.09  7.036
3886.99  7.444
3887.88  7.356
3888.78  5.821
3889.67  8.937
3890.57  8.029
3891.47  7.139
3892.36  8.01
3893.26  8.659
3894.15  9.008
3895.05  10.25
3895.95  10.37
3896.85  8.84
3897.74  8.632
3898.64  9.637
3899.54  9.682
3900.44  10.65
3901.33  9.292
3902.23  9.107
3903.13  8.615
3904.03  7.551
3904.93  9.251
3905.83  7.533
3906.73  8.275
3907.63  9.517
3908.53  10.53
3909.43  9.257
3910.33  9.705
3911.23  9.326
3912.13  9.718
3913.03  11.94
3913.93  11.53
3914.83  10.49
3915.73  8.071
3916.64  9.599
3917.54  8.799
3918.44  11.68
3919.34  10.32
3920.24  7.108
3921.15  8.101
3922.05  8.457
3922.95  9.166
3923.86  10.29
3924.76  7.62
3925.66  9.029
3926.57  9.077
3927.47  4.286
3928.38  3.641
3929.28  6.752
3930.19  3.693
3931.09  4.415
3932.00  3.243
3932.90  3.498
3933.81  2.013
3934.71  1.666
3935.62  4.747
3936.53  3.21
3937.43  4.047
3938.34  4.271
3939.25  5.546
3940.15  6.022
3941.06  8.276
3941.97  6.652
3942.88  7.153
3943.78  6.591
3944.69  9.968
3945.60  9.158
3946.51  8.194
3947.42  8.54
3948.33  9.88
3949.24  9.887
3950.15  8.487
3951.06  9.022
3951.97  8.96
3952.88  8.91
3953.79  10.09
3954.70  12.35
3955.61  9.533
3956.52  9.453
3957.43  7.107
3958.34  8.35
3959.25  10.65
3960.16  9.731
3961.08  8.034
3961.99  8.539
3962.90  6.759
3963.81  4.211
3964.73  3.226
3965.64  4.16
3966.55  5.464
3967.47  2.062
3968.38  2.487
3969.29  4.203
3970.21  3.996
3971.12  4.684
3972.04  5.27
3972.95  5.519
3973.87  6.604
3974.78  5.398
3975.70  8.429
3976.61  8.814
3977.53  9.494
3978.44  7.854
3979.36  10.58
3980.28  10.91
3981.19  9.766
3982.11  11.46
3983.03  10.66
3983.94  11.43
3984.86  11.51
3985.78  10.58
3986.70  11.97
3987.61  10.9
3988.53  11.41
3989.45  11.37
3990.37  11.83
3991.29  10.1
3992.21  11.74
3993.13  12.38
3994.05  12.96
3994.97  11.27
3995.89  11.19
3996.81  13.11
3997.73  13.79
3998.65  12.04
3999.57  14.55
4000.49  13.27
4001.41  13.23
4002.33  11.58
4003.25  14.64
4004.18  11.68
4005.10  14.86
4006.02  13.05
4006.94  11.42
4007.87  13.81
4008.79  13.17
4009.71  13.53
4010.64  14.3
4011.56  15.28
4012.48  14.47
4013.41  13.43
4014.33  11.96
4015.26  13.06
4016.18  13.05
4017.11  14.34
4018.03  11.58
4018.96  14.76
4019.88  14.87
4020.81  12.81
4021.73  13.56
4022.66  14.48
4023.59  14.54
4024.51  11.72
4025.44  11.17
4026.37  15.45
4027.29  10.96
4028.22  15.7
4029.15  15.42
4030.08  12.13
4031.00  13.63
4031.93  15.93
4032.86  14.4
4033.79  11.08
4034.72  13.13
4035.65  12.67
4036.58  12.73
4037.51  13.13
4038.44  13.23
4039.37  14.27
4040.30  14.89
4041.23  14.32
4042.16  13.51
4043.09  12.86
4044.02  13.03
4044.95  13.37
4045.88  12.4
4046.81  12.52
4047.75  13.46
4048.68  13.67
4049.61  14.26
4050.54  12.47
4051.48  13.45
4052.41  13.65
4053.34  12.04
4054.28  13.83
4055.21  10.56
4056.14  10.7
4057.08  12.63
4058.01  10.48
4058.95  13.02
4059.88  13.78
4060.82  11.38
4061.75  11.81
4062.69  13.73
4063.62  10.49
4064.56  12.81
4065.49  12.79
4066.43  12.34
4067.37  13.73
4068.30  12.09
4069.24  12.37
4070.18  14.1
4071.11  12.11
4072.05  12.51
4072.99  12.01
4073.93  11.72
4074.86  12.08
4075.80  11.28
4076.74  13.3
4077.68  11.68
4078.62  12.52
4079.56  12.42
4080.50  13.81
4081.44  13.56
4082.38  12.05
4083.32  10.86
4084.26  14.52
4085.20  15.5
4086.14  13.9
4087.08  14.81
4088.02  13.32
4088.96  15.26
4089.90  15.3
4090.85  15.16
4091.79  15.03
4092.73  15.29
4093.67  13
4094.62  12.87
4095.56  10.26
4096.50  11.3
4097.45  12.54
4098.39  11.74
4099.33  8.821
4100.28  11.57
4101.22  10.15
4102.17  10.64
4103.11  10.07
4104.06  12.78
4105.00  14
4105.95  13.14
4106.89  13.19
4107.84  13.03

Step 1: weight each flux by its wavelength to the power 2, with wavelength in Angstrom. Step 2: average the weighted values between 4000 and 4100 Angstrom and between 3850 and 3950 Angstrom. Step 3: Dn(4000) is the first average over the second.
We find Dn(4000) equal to 1.88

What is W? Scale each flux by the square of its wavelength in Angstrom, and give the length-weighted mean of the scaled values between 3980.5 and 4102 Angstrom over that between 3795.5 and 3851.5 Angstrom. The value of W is 2.15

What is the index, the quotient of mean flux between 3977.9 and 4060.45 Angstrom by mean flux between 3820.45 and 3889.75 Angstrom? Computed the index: 1.97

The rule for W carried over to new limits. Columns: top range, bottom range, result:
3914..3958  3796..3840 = 1.21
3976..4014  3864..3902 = 1.65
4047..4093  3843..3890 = 2.07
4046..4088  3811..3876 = 2.19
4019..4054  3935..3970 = 1.96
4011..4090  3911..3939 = 1.98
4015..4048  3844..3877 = 2.13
